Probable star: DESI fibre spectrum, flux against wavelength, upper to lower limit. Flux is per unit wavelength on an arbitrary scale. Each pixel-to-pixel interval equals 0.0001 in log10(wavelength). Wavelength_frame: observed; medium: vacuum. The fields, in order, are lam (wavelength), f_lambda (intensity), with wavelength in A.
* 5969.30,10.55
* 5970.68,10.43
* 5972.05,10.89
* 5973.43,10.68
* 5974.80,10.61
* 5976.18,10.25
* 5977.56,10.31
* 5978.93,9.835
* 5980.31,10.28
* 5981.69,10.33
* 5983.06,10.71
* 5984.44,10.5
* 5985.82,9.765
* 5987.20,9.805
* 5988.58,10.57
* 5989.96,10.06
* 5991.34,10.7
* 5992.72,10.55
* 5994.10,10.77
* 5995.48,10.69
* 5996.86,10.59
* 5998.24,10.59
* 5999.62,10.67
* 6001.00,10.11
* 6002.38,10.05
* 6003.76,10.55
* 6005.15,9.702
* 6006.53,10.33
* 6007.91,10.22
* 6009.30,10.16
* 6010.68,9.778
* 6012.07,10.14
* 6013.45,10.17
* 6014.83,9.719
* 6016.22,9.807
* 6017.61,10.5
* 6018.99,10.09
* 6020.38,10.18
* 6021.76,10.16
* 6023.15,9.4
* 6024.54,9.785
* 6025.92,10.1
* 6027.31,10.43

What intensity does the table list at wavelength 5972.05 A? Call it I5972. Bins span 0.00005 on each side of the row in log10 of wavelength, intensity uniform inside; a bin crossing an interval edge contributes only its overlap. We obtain 10.89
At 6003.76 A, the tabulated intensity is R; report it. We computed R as 10.55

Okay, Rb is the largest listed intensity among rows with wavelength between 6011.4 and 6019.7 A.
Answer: 10.5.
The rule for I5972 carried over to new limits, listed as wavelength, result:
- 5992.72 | 10.55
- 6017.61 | 10.5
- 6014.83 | 9.719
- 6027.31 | 10.43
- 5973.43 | 10.68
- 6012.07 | 10.14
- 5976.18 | 10.25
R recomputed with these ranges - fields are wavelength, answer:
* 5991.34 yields 10.7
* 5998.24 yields 10.59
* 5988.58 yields 10.57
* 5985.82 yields 9.765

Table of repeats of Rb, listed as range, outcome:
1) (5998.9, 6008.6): 10.67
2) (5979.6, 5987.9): 10.71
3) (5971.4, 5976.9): 10.89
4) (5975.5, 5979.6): 10.31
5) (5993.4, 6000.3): 10.77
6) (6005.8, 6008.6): 10.33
